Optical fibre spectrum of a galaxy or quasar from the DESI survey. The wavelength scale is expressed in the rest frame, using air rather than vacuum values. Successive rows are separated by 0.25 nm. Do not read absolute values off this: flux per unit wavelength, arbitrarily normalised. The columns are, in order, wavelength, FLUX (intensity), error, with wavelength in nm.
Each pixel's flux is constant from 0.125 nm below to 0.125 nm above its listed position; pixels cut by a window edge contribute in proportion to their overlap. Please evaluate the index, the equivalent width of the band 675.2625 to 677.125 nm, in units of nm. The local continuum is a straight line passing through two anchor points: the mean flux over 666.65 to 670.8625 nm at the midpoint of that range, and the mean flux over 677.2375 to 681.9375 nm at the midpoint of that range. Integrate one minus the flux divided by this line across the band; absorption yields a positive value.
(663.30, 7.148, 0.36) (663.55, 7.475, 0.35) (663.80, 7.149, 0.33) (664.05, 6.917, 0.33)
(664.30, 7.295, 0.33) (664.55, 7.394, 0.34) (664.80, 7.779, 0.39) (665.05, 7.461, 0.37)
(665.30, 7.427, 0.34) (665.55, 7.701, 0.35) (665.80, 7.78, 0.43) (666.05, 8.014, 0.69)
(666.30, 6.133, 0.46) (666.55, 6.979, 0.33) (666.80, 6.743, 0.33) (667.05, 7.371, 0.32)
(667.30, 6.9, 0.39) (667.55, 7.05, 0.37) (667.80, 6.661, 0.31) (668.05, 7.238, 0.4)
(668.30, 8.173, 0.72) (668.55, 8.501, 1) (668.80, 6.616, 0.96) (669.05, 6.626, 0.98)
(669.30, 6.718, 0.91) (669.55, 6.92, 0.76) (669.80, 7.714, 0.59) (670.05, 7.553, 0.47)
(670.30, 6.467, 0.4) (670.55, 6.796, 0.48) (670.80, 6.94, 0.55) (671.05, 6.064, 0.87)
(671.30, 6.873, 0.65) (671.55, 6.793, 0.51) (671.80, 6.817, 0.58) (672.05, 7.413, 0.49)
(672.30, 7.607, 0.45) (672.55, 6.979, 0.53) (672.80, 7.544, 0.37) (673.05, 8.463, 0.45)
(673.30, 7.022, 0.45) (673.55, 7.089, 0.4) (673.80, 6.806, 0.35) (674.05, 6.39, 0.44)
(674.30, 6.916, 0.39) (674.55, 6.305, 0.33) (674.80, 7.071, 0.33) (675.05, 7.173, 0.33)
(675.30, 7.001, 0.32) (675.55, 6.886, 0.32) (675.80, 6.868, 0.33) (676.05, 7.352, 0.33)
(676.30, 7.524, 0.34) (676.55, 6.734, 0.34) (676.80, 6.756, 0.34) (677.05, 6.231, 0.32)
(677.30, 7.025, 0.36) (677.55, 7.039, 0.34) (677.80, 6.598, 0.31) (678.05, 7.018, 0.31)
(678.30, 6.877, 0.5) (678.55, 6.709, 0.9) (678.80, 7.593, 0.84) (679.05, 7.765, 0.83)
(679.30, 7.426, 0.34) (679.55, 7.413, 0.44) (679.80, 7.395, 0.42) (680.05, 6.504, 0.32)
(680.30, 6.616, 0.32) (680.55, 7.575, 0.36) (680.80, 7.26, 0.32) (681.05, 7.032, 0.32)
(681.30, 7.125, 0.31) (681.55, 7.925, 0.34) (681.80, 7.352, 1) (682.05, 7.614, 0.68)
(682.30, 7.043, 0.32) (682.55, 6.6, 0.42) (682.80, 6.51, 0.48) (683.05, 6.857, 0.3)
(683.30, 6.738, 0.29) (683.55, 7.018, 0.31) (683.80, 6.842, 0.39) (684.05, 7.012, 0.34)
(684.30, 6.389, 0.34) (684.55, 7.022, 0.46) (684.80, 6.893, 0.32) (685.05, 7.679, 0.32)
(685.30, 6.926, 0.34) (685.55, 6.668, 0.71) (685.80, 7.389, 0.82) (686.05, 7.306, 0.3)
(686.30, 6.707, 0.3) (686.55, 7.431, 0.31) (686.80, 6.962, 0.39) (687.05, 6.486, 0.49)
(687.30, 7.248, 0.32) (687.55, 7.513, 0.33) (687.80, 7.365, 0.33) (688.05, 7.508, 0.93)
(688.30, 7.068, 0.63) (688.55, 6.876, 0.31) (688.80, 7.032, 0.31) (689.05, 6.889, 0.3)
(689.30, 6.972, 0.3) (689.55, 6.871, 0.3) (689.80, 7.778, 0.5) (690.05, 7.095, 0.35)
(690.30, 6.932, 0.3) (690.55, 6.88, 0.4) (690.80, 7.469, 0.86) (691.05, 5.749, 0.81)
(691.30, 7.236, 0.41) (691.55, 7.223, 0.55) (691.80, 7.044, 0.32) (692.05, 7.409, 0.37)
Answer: 0.06 nm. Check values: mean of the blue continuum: 7.12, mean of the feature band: 6.93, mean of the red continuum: 7.17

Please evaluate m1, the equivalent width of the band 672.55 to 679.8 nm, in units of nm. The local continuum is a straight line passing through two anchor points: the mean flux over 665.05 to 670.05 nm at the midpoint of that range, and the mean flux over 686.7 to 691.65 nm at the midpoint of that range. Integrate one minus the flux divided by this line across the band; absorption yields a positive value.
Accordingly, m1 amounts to 0.106 nm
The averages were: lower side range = 7.24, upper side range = 7.06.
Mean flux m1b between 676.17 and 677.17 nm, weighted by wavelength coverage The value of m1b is 6.82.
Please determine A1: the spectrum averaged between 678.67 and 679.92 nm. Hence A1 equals 7.52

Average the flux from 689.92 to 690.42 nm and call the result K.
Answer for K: 7.02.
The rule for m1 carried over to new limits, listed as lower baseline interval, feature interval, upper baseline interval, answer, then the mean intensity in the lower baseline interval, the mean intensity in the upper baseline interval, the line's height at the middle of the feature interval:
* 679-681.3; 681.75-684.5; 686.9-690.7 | 0.10 nm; 7.2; 7.1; 7.16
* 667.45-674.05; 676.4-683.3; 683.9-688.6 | 0.04 nm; 7.12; 7.08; 7.09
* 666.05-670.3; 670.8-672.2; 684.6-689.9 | 0.06 nm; 7.13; 7.12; 7.12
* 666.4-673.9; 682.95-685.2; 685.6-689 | 0.06 nm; 7.11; 7.13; 7.13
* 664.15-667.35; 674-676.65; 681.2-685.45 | 0.08 nm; 7.31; 7.03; 7.16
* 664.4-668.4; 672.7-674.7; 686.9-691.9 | 0.04 nm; 7.29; 7.06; 7.22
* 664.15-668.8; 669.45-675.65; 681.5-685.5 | 0.17 nm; 7.34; 7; 7.22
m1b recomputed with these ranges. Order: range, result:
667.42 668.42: 7.27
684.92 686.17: 7.19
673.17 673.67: 7.07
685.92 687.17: 6.98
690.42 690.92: 7.17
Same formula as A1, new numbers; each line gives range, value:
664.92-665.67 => 7.53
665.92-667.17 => 7.05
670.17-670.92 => 6.74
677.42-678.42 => 6.88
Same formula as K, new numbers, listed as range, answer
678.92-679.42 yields 7.6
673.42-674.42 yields 6.8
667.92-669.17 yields 7.43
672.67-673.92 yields 7.39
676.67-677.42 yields 6.67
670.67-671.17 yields 6.51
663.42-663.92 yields 7.31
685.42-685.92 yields 7.02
